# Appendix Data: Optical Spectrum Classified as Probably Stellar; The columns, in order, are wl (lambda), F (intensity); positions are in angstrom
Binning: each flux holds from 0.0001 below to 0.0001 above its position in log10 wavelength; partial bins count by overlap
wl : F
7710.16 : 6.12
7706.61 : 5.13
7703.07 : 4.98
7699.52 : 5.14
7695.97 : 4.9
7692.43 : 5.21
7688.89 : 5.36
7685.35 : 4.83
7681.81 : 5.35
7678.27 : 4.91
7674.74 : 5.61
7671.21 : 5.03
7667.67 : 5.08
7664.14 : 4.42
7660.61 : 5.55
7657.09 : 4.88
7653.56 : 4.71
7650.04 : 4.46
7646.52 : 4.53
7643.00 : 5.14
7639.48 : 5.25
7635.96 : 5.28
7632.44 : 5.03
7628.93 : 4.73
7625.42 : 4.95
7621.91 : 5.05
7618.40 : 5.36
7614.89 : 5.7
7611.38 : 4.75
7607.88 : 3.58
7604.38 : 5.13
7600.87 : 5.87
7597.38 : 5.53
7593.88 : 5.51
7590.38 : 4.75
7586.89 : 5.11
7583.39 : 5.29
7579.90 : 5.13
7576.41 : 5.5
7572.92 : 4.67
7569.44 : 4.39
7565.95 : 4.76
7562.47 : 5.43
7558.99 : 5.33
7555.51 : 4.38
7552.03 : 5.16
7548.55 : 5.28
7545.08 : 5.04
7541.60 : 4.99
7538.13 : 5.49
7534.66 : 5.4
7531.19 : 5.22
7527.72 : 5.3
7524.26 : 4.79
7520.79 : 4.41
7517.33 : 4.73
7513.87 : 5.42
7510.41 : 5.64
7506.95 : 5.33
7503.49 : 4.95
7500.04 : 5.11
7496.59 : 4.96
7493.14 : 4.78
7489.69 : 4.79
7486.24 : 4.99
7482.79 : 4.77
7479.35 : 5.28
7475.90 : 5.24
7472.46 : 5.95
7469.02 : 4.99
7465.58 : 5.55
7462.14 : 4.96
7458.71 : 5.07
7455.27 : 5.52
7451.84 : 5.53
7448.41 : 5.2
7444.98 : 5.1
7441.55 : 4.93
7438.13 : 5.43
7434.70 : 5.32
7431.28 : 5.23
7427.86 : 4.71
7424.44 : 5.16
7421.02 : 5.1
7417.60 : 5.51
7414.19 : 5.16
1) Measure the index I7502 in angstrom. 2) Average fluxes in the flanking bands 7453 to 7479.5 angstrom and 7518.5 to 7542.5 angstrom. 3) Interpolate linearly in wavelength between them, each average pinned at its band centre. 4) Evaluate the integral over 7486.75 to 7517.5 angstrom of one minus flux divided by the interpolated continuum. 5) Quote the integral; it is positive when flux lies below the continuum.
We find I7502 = 0.6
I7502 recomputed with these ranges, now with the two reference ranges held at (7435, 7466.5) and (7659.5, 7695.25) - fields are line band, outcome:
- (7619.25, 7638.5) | 0.4 angstrom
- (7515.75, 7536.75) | 0.9 angstrom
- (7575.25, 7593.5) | 0.0 angstrom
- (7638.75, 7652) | 0.8 angstrom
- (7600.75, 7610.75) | 0.9 angstrom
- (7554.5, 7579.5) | 1.1 angstrom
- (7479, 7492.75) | 0.8 angstrom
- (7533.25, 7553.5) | -0.1 angstrom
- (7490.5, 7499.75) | 0.6 angstrom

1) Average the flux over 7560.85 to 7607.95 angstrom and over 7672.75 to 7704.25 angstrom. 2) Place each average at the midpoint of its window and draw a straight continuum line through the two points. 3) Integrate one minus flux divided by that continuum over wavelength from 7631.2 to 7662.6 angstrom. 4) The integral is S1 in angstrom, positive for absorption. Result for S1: 0.9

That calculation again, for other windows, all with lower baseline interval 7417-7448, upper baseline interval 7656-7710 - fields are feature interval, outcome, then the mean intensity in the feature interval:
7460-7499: 0.27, 5.11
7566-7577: 0.79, 4.77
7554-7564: 0.17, 5.06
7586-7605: -0.75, 5.34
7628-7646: 0.24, 5.06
